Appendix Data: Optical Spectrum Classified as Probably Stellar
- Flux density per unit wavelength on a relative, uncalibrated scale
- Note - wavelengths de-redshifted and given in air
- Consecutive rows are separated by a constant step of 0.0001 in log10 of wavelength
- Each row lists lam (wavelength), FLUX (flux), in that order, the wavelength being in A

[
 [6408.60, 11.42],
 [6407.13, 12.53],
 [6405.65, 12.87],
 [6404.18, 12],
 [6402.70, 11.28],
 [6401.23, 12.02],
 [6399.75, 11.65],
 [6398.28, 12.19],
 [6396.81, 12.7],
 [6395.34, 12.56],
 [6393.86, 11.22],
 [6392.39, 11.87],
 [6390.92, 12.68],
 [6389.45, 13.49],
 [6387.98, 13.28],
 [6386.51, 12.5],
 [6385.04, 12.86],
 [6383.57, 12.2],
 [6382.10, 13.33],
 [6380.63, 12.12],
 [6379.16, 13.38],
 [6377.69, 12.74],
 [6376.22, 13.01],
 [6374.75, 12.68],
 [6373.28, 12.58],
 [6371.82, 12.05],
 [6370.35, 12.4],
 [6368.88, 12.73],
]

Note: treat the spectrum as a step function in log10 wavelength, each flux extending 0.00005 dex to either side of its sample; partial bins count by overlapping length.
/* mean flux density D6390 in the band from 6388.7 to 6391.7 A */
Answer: 13.1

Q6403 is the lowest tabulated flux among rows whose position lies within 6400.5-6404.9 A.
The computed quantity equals 11.28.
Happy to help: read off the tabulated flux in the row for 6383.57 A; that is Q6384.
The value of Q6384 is 12.2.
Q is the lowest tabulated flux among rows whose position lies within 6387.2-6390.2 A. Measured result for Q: 13.28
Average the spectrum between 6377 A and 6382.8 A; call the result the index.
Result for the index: 12.9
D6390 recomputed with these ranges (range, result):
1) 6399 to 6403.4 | 11.7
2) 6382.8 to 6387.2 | 12.5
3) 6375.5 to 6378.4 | 12.9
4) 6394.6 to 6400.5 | 12.3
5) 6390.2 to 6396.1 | 12.1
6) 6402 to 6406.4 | 12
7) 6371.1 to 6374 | 12.3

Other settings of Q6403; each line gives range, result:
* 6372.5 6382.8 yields 12.12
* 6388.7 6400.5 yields 11.22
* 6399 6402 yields 11.65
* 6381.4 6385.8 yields 12.2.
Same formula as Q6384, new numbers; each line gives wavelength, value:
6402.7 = 11.28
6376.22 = 13.01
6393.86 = 11.22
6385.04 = 12.86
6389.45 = 13.49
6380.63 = 12.12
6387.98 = 13.28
